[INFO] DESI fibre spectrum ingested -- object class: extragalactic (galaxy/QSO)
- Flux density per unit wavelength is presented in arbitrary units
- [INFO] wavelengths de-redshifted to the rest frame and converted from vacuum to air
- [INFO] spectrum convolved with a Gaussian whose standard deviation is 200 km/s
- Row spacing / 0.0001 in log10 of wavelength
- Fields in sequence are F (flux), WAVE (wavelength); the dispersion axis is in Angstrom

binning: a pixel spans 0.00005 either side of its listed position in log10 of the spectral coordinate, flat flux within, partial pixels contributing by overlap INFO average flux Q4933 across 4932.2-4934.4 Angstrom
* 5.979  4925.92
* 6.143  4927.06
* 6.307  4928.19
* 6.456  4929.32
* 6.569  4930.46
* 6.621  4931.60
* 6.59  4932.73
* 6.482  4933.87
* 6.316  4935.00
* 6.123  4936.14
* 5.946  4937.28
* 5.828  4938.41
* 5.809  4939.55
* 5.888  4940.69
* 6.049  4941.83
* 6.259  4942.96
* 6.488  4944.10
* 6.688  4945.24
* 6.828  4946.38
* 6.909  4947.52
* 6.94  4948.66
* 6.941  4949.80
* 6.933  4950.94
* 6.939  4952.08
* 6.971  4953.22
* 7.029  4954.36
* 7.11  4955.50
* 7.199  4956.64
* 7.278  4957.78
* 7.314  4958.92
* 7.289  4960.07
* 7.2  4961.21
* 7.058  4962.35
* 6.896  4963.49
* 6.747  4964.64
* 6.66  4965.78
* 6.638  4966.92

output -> 6.52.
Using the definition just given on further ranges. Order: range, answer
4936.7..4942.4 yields 5.91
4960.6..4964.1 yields 7.05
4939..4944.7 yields 6.1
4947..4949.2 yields 6.92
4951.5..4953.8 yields 6.96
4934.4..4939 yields 6.06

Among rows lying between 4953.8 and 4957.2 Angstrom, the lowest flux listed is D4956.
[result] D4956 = 7.029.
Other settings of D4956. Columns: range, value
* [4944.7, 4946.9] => 6.688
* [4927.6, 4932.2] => 6.307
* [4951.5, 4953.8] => 6.939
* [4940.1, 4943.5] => 5.888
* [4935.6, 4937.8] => 5.946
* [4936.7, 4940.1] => 5.809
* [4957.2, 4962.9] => 7.058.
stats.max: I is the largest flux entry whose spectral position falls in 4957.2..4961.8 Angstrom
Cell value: 7.314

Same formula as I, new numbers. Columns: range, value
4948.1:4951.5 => 6.941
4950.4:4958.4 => 7.278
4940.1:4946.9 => 6.828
